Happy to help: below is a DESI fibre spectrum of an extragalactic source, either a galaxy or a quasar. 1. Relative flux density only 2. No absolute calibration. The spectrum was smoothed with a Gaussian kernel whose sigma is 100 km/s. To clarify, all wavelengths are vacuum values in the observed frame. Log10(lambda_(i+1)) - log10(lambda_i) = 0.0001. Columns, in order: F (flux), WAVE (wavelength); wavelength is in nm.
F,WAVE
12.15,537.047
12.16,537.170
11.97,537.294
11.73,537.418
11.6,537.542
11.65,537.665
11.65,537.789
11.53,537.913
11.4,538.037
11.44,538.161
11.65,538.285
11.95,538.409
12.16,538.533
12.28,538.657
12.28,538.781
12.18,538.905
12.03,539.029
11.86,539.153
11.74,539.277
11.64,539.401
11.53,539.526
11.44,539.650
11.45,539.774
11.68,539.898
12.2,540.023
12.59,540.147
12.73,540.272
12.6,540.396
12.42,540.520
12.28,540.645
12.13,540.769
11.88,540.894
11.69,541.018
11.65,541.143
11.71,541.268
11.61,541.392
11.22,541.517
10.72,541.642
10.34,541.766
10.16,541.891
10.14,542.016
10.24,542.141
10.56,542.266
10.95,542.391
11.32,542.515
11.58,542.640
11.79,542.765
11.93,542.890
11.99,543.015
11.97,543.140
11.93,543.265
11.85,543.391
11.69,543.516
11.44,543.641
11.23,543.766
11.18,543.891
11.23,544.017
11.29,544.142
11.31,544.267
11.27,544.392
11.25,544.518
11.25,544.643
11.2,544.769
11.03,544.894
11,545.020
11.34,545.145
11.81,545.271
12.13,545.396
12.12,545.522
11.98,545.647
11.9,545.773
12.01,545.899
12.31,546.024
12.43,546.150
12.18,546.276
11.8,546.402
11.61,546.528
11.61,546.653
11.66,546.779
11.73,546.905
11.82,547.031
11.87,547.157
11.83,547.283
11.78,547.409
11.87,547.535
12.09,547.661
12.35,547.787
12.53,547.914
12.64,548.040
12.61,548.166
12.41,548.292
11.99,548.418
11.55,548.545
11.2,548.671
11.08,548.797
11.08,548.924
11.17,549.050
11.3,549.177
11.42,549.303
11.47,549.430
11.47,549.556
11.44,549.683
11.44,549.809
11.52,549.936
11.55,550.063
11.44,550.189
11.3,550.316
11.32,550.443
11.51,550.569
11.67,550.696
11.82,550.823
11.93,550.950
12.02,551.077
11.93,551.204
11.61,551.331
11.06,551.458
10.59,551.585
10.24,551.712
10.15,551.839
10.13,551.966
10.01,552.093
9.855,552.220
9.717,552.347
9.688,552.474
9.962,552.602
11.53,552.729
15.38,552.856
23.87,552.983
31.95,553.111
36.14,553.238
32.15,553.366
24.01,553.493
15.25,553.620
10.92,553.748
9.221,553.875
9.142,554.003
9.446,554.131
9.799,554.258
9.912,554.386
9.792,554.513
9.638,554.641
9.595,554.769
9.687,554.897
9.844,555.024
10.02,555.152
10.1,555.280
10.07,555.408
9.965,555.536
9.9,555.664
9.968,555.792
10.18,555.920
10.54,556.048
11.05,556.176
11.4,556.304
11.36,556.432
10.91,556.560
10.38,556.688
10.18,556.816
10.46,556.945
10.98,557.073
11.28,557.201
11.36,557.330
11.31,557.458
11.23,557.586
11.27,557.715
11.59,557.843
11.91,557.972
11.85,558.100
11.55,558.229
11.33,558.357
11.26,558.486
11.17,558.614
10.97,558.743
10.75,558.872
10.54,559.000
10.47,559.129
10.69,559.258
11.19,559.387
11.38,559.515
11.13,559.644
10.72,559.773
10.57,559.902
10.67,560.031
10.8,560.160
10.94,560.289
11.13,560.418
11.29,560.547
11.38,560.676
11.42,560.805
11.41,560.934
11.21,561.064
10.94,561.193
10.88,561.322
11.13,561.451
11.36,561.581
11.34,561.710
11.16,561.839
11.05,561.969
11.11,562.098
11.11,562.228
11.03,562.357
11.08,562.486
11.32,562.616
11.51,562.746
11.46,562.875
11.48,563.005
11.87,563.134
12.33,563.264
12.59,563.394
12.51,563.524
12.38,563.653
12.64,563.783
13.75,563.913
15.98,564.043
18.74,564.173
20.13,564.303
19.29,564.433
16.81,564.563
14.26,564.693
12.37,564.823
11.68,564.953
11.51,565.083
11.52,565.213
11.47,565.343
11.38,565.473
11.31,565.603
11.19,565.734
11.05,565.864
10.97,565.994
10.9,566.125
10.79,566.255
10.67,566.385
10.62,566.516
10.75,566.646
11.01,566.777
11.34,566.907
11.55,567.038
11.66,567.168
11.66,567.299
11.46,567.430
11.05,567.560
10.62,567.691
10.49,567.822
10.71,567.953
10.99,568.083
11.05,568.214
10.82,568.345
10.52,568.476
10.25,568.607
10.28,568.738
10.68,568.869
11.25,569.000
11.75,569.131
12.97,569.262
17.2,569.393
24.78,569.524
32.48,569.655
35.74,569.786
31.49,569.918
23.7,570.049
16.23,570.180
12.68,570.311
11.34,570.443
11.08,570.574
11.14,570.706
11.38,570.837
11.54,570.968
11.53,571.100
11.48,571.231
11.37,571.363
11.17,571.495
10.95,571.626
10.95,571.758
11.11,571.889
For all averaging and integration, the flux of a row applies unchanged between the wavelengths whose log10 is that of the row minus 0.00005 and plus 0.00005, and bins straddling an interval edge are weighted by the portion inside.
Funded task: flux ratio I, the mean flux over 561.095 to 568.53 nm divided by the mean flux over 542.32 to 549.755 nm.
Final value 1.03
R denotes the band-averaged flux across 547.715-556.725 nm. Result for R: 12.3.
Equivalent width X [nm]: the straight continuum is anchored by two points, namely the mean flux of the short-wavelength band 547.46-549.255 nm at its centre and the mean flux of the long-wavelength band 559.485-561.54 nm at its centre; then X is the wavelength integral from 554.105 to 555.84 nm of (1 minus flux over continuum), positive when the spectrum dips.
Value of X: 0.24 nm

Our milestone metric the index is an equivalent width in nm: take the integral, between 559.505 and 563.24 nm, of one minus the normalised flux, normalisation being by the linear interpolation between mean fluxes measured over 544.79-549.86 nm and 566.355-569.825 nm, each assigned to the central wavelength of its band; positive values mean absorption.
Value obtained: 0.49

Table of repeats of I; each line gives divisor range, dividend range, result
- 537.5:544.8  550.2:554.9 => 1.15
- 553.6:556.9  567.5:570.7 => 1.50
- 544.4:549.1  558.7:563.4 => 0.95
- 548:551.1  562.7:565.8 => 1.15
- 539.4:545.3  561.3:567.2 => 1.07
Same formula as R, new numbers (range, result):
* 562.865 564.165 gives 13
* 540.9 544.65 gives 11.3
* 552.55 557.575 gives 13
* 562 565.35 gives 13.2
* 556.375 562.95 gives 11.1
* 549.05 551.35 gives 11.5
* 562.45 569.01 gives 12.1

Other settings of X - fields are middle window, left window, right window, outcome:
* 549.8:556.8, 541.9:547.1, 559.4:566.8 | -0.42 nm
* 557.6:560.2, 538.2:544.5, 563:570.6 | 0.40 nm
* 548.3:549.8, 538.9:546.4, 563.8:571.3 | 0.09 nm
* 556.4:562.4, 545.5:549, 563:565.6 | 0.96 nm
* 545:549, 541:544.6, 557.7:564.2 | -0.19 nm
